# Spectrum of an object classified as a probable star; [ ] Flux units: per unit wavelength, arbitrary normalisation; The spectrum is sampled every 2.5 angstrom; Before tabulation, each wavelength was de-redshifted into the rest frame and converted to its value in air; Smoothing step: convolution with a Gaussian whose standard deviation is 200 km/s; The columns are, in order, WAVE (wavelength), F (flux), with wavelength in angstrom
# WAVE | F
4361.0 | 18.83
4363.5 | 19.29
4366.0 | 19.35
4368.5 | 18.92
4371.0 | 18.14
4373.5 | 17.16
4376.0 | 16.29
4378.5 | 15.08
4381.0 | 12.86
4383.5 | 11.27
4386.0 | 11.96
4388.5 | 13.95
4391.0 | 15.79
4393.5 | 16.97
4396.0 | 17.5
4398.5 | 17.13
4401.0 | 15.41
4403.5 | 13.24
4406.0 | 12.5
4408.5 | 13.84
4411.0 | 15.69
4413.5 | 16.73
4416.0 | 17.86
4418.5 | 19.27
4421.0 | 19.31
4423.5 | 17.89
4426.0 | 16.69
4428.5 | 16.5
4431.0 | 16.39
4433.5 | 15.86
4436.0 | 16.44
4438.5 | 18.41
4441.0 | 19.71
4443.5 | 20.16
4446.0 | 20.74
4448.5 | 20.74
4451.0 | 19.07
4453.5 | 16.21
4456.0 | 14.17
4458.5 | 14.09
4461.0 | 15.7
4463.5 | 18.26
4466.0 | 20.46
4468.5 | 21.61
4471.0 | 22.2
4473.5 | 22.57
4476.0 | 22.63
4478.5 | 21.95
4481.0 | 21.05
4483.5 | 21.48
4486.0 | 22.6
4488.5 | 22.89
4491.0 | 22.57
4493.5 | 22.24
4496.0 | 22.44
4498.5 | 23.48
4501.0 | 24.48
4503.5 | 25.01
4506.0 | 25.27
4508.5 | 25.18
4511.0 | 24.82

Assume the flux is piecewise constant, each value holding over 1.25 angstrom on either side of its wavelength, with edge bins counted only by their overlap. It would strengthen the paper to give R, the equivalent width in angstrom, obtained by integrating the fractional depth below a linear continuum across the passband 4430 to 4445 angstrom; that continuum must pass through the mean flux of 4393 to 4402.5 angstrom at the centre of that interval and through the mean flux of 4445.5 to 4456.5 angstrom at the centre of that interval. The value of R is 0.0 angstrom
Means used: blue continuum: 16.6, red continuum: 18.3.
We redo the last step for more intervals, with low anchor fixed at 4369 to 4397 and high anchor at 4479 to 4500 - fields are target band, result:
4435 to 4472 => 2.6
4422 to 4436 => 1.2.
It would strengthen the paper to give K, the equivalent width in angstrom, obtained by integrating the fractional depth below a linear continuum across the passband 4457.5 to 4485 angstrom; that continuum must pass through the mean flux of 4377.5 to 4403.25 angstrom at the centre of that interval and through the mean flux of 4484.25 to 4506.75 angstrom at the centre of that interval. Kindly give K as 1.49 angstrom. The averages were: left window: 14.7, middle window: 20.3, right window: 23.4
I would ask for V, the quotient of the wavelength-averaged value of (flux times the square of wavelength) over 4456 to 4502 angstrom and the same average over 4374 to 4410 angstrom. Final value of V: 1.50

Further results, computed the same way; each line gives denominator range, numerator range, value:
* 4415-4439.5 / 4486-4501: 1.35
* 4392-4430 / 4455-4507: 1.34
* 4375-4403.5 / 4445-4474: 1.30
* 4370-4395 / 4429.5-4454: 1.27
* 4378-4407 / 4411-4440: 1.22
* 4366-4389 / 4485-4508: 1.62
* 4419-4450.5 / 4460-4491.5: 1.18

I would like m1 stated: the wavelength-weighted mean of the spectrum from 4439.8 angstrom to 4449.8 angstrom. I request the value 20.3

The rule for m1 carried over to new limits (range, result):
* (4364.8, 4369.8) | 19.1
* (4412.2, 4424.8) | 18.2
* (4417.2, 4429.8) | 17.9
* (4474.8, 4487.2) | 21.9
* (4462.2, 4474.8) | 21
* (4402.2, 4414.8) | 14.4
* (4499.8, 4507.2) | 24.9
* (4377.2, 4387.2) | 12.8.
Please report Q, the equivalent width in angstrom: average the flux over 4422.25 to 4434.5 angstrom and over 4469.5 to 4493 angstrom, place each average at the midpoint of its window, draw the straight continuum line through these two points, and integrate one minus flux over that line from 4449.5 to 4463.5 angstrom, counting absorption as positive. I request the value 2.5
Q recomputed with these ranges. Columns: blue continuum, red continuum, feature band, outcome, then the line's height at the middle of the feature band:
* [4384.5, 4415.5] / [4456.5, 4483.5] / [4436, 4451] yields -1.21 angstrom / 18.1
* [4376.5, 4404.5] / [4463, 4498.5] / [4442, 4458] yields 0.89 angstrom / 19.5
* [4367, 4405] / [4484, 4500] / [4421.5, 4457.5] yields 2.43 angstrom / 19.1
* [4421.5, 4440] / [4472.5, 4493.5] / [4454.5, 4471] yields 2.07 angstrom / 20.2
